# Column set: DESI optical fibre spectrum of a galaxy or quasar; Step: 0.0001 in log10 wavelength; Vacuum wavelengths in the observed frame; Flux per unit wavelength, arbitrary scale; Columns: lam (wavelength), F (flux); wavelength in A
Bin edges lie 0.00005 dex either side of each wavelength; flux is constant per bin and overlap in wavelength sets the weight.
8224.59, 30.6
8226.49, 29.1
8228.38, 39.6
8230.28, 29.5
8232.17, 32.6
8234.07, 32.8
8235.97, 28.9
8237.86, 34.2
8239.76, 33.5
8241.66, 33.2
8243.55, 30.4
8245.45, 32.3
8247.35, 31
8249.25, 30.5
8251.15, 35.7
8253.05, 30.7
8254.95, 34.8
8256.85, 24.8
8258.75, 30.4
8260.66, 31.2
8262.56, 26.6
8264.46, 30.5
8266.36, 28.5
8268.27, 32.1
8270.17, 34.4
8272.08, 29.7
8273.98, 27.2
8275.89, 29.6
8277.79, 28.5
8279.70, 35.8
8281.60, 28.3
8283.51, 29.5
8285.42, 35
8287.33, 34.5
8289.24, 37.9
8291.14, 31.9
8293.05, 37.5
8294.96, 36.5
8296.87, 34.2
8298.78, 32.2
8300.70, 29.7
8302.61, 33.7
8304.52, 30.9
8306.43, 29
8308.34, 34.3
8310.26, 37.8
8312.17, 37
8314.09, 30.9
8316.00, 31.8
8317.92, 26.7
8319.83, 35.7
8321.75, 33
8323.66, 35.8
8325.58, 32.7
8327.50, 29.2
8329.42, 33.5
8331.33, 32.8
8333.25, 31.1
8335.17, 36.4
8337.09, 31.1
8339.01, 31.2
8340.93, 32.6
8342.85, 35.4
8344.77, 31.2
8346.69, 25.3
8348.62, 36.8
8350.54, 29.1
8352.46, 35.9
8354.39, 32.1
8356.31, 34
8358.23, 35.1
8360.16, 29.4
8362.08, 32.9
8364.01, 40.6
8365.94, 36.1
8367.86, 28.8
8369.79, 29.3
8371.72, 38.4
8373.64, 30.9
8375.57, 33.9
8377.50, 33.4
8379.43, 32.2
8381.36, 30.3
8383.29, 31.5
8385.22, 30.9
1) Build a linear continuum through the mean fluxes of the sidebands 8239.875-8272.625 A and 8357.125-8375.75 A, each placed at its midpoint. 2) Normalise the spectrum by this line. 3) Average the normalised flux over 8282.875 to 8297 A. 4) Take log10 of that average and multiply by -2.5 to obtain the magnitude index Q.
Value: -0.10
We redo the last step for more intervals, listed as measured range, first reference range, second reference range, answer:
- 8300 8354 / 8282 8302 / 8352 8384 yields 0.031 mag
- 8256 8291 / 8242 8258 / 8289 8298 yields 0.091 mag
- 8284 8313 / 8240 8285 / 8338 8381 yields -0.082 mag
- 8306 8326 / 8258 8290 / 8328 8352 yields -0.048 mag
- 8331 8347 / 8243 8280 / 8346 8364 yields 0.011 mag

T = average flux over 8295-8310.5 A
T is 32.7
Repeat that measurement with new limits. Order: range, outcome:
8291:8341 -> 33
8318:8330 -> 32.8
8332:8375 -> 32.9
